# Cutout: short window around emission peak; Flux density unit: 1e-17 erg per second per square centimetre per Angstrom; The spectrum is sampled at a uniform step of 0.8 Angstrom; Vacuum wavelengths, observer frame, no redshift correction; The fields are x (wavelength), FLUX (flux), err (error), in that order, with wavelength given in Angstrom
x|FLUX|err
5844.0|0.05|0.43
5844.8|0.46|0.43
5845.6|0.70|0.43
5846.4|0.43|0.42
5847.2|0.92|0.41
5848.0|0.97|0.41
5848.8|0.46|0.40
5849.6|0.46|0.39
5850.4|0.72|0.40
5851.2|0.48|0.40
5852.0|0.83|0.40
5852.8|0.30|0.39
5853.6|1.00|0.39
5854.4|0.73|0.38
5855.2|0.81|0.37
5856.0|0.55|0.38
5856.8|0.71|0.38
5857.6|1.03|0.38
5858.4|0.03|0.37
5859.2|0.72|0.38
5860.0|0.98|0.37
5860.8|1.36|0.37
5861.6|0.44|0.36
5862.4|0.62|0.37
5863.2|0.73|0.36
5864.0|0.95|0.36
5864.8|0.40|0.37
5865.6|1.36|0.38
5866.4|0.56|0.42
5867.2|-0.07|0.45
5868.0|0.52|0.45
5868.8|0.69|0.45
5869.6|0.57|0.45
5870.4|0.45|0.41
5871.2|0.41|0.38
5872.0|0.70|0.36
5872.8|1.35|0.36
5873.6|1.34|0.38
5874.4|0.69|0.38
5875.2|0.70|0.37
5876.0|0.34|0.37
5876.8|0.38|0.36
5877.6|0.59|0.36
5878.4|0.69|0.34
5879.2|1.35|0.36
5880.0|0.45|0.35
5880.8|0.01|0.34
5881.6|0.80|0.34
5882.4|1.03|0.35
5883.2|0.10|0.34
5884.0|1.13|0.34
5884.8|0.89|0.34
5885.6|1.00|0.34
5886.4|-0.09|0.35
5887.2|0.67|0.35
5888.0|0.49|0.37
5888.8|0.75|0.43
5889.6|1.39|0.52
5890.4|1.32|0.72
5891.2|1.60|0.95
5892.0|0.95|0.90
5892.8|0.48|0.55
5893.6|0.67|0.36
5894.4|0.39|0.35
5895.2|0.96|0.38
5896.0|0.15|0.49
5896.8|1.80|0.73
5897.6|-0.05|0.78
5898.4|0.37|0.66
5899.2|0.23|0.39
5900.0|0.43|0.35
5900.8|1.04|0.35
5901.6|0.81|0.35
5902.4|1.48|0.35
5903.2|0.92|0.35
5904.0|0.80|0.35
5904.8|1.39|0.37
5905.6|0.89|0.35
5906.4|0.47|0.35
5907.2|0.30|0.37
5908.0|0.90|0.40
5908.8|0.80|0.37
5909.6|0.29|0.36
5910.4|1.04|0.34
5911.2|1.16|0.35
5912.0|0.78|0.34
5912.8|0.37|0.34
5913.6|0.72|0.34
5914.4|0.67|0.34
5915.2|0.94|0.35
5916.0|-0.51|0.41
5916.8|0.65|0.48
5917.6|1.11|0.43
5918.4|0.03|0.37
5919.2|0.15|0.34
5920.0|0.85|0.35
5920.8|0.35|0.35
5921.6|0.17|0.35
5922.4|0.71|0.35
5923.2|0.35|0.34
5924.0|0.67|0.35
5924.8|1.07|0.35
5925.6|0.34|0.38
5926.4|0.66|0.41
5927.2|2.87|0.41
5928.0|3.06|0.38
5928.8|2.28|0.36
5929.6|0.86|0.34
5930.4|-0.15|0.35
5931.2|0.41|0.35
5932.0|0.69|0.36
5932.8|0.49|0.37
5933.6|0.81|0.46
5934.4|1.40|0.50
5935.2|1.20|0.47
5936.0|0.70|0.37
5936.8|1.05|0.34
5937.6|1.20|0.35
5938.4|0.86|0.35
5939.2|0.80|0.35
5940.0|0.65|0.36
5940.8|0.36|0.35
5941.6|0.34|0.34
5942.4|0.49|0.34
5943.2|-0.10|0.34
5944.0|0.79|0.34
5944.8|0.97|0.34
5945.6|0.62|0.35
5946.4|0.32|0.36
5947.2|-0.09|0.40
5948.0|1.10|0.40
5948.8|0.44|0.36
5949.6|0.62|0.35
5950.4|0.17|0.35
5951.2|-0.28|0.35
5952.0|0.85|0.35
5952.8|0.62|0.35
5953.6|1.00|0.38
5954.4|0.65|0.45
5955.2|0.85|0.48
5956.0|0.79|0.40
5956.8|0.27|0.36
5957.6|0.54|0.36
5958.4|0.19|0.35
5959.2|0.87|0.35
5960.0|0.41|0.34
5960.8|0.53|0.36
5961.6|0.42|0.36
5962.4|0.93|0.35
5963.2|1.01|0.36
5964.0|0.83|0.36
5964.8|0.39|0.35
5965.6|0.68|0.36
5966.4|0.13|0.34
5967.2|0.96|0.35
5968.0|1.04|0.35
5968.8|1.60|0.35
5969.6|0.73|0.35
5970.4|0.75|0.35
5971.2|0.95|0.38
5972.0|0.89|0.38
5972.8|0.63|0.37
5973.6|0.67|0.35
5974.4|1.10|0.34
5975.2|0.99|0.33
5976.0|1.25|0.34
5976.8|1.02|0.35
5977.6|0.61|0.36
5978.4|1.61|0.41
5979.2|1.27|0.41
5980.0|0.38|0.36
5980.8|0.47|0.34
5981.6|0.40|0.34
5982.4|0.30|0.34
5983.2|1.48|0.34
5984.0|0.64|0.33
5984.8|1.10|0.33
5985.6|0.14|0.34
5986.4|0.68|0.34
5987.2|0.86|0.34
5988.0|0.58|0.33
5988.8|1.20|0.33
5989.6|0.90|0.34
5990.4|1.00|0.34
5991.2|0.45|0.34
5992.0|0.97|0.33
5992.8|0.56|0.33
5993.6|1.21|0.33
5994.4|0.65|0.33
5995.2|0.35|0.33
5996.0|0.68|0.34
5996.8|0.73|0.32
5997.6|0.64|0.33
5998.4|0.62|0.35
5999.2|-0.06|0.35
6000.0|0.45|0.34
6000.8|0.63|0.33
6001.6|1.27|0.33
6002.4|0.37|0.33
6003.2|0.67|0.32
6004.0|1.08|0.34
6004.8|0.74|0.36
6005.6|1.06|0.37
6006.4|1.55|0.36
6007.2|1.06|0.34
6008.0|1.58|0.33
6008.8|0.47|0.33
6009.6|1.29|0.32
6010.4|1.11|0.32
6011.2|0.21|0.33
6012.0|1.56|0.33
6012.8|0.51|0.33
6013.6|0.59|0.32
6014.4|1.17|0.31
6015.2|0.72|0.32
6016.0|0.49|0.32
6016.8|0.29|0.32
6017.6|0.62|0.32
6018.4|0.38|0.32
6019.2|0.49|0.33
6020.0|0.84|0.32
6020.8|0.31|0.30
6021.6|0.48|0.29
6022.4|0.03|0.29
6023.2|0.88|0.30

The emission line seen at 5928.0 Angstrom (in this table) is H-beta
